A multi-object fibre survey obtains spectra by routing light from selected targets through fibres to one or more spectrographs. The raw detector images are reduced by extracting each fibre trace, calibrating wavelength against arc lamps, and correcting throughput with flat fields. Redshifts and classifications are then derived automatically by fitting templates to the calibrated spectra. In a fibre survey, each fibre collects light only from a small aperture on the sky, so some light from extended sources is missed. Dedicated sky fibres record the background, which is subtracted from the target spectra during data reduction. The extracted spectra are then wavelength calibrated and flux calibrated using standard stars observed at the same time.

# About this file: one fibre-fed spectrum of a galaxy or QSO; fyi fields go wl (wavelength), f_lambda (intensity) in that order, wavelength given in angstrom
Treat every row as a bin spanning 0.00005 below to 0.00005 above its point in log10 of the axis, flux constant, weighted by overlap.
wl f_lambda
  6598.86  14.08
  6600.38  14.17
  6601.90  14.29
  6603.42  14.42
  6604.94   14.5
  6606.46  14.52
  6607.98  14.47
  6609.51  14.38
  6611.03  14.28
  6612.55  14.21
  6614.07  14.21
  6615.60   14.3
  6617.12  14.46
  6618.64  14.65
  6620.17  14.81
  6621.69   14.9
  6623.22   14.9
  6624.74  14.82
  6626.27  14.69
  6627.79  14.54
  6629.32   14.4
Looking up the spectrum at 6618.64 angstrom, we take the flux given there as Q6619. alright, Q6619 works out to 14.65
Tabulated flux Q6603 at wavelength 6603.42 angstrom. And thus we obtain 14.42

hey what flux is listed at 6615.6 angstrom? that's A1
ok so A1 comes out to 14.3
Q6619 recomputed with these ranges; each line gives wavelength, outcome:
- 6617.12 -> 14.46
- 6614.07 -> 14.21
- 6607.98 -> 14.47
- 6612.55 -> 14.21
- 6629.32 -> 14.4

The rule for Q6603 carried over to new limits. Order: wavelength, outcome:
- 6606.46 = 14.52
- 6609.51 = 14.38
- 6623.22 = 14.9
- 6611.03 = 14.28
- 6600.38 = 14.17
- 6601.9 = 14.29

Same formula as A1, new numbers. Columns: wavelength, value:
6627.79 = 14.54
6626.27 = 14.69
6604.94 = 14.5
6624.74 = 14.82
